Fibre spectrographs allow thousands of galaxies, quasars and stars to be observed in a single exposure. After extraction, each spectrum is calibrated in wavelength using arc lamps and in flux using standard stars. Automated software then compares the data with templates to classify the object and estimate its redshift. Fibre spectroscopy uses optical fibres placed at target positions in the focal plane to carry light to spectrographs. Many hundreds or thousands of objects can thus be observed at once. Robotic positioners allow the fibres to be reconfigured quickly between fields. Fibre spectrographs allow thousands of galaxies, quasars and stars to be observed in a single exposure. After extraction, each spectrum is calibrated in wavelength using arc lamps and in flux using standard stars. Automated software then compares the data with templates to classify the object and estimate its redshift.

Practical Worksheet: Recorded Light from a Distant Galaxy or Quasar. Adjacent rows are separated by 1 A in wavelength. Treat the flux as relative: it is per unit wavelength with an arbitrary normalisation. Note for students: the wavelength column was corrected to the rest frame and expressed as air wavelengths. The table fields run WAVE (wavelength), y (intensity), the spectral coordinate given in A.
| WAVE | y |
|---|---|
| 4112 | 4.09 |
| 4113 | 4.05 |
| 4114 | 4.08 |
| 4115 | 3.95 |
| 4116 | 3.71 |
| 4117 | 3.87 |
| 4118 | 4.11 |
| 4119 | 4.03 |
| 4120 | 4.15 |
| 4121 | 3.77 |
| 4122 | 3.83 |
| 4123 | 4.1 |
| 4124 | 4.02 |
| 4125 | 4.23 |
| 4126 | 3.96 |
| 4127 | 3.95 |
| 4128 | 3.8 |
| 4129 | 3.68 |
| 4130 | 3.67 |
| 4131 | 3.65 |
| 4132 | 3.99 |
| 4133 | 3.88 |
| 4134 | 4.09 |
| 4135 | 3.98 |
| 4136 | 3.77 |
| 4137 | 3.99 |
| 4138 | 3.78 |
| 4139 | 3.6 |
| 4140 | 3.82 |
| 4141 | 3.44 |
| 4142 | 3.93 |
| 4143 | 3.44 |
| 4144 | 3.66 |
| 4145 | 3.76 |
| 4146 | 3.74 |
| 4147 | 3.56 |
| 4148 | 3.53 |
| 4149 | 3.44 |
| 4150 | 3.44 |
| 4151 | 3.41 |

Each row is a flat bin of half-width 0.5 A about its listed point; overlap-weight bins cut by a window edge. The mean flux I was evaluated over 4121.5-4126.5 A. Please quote 4.03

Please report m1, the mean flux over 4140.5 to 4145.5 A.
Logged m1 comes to 3.65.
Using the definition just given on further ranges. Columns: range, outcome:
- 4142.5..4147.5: 3.63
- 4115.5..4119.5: 3.93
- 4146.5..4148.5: 3.54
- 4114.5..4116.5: 3.83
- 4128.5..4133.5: 3.77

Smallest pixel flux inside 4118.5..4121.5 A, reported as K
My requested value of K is 3.77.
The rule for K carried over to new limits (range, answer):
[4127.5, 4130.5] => 3.67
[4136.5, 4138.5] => 3.78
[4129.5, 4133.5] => 3.65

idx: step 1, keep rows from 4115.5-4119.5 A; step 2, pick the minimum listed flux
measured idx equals 3.71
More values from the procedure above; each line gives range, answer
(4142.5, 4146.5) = 3.44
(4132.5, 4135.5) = 3.88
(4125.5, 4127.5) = 3.95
